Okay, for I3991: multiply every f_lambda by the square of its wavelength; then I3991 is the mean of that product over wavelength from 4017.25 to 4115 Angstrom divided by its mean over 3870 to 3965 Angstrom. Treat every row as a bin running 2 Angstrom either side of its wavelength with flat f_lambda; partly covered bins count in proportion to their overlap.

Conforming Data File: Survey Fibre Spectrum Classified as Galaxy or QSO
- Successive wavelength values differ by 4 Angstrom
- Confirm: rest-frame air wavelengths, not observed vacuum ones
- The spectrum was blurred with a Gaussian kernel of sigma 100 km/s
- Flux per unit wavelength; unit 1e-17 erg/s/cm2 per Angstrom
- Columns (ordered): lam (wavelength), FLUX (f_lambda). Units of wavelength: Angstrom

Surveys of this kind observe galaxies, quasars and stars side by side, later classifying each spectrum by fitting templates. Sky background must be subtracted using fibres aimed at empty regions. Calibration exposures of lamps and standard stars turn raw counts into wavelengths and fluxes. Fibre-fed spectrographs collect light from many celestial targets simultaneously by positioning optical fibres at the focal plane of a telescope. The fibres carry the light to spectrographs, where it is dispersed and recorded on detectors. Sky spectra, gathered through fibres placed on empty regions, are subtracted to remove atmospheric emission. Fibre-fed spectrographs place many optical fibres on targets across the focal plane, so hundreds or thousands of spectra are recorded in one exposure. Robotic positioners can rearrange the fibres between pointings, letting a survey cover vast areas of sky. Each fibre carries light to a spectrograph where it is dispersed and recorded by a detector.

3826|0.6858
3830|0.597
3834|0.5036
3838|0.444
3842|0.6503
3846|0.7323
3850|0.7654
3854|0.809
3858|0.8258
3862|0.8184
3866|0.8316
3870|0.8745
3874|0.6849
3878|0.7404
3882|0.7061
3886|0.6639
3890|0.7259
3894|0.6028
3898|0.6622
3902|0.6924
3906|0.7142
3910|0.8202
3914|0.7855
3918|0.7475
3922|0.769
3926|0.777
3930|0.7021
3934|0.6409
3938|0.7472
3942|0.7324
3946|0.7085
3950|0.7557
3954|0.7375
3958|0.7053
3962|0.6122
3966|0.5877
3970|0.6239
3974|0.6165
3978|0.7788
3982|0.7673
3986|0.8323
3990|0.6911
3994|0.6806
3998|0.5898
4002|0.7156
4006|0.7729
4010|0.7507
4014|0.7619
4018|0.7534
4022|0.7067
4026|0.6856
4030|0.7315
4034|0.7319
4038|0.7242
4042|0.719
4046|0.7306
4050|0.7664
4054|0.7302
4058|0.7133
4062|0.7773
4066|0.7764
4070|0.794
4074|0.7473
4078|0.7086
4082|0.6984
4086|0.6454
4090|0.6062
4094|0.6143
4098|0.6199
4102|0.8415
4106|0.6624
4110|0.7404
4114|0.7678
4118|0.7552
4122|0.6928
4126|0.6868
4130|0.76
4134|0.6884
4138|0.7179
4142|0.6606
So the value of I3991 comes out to 1.1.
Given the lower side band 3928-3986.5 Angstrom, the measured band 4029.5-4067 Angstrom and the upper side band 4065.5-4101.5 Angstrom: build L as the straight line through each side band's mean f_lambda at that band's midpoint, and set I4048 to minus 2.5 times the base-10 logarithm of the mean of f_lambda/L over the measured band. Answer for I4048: -0.07 mag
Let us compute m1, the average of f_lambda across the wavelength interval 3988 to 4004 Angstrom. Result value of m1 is 0.669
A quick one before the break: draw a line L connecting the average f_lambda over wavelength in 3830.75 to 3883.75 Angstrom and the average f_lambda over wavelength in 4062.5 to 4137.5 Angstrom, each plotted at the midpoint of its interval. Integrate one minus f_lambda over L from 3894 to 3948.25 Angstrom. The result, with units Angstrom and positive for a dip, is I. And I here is -0.65 Angstrom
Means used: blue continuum 0.719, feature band 0.726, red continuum 0.713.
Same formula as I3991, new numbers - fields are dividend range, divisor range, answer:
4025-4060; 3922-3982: 1.09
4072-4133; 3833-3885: 1.10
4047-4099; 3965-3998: 1.07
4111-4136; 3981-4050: 1.05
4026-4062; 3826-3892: 1.13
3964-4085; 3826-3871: 1.11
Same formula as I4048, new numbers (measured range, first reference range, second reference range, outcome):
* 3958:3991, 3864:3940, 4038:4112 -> 0.05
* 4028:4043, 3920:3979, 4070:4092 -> -0.05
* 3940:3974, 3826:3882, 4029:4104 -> 0.06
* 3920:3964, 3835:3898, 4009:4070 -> 0.02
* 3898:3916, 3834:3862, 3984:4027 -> -0.05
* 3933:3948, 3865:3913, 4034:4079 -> 0.03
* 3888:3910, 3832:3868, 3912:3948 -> 0.05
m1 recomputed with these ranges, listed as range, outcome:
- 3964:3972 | 0.606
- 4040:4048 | 0.725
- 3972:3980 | 0.698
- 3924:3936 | 0.707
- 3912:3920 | 0.766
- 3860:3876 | 0.802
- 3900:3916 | 0.753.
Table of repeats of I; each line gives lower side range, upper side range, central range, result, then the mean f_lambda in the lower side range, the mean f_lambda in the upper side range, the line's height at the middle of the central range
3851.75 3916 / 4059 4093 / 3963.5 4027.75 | 2.0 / 0.747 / 0.716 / 0.729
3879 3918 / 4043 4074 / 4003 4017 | -0.3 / 0.711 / 0.754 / 0.741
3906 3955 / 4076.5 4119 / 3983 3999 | 0.4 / 0.743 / 0.695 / 0.725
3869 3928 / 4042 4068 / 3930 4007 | 4.0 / 0.729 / 0.747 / 0.737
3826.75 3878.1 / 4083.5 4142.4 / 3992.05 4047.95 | -1.2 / 0.712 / 0.698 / 0.703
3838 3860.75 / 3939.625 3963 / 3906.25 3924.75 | -1.4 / 0.731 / 0.713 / 0.72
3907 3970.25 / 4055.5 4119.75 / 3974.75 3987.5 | -1.0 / 0.718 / 0.717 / 0.718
